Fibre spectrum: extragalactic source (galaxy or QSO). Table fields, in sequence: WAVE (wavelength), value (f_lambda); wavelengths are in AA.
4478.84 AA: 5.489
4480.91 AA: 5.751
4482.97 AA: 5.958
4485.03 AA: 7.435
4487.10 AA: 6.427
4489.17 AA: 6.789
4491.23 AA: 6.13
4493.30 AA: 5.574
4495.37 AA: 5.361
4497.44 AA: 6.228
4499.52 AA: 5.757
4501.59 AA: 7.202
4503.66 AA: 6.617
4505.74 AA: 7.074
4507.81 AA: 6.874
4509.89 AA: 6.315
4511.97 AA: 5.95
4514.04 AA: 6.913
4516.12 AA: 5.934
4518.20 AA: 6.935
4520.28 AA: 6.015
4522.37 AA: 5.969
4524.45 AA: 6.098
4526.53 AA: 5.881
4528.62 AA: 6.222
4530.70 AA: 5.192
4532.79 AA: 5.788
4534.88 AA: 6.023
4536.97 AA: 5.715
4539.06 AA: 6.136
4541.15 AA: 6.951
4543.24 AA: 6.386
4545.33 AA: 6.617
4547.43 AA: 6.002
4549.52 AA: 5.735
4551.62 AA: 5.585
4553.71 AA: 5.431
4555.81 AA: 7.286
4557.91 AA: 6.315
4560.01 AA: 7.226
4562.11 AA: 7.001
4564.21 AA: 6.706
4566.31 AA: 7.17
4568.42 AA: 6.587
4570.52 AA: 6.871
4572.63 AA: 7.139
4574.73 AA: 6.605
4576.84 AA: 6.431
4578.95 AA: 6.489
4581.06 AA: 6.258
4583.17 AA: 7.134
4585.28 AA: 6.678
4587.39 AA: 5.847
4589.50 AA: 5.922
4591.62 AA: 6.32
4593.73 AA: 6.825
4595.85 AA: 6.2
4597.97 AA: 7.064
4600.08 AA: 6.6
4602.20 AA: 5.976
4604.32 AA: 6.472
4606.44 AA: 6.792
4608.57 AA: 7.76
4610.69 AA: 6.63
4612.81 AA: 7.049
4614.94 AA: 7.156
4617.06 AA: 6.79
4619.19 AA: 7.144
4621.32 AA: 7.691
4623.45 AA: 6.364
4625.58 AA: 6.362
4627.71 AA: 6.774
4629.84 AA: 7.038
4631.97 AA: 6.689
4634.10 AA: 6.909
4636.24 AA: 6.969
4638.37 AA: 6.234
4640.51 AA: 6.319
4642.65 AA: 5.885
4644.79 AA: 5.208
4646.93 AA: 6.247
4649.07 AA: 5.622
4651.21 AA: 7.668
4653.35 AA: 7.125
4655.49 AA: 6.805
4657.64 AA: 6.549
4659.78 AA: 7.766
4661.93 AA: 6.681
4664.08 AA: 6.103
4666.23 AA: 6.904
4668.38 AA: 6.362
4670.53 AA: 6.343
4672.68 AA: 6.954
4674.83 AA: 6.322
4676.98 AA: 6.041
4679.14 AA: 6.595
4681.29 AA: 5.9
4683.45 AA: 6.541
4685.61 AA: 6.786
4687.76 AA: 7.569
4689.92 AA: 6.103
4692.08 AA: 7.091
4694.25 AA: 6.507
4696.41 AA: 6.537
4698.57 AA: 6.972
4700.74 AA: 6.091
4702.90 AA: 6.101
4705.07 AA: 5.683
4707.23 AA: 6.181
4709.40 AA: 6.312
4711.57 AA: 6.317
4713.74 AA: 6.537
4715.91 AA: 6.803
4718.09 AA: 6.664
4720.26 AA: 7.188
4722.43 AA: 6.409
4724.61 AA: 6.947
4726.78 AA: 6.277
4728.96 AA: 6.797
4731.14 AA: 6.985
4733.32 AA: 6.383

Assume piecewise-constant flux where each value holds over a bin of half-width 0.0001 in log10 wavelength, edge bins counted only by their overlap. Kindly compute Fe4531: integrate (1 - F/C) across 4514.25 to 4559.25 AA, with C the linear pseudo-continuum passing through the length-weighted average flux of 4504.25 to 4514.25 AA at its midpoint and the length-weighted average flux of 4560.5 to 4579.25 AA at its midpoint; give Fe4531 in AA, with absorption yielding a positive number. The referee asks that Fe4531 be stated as 3.8 AA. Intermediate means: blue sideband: 6.6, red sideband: 6.8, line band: 6.13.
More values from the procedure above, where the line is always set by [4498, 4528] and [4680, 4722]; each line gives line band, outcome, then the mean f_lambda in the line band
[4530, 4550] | 1.0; 6.08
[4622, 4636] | -0.6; 6.73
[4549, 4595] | -0.7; 6.53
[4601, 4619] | -1.1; 6.84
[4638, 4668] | -0.1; 6.51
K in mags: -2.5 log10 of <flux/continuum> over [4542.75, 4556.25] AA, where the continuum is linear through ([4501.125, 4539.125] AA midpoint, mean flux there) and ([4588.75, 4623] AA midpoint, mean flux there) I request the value 0.06 mag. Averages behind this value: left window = 6.24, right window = 6.77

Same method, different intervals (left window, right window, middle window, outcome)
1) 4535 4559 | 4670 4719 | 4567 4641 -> -0.065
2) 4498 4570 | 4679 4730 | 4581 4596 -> -0.002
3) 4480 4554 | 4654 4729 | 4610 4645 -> -0.044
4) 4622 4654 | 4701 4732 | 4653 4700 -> -0.025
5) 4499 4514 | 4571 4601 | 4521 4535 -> 0.124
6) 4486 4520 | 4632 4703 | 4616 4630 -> -0.060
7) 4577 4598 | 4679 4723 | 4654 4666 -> -0.050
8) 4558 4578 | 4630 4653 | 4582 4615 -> 0.004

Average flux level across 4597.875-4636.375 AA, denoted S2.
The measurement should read 6.85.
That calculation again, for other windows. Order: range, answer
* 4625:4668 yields 6.59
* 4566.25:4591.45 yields 6.56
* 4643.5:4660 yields 6.56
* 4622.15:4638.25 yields 6.72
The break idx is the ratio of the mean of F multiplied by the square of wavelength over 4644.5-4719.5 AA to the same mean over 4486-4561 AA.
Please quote 1.12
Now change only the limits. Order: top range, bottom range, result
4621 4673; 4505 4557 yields 1.12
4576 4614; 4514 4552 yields 1.11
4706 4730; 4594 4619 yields 1.02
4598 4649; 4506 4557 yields 1.12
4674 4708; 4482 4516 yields 1.09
